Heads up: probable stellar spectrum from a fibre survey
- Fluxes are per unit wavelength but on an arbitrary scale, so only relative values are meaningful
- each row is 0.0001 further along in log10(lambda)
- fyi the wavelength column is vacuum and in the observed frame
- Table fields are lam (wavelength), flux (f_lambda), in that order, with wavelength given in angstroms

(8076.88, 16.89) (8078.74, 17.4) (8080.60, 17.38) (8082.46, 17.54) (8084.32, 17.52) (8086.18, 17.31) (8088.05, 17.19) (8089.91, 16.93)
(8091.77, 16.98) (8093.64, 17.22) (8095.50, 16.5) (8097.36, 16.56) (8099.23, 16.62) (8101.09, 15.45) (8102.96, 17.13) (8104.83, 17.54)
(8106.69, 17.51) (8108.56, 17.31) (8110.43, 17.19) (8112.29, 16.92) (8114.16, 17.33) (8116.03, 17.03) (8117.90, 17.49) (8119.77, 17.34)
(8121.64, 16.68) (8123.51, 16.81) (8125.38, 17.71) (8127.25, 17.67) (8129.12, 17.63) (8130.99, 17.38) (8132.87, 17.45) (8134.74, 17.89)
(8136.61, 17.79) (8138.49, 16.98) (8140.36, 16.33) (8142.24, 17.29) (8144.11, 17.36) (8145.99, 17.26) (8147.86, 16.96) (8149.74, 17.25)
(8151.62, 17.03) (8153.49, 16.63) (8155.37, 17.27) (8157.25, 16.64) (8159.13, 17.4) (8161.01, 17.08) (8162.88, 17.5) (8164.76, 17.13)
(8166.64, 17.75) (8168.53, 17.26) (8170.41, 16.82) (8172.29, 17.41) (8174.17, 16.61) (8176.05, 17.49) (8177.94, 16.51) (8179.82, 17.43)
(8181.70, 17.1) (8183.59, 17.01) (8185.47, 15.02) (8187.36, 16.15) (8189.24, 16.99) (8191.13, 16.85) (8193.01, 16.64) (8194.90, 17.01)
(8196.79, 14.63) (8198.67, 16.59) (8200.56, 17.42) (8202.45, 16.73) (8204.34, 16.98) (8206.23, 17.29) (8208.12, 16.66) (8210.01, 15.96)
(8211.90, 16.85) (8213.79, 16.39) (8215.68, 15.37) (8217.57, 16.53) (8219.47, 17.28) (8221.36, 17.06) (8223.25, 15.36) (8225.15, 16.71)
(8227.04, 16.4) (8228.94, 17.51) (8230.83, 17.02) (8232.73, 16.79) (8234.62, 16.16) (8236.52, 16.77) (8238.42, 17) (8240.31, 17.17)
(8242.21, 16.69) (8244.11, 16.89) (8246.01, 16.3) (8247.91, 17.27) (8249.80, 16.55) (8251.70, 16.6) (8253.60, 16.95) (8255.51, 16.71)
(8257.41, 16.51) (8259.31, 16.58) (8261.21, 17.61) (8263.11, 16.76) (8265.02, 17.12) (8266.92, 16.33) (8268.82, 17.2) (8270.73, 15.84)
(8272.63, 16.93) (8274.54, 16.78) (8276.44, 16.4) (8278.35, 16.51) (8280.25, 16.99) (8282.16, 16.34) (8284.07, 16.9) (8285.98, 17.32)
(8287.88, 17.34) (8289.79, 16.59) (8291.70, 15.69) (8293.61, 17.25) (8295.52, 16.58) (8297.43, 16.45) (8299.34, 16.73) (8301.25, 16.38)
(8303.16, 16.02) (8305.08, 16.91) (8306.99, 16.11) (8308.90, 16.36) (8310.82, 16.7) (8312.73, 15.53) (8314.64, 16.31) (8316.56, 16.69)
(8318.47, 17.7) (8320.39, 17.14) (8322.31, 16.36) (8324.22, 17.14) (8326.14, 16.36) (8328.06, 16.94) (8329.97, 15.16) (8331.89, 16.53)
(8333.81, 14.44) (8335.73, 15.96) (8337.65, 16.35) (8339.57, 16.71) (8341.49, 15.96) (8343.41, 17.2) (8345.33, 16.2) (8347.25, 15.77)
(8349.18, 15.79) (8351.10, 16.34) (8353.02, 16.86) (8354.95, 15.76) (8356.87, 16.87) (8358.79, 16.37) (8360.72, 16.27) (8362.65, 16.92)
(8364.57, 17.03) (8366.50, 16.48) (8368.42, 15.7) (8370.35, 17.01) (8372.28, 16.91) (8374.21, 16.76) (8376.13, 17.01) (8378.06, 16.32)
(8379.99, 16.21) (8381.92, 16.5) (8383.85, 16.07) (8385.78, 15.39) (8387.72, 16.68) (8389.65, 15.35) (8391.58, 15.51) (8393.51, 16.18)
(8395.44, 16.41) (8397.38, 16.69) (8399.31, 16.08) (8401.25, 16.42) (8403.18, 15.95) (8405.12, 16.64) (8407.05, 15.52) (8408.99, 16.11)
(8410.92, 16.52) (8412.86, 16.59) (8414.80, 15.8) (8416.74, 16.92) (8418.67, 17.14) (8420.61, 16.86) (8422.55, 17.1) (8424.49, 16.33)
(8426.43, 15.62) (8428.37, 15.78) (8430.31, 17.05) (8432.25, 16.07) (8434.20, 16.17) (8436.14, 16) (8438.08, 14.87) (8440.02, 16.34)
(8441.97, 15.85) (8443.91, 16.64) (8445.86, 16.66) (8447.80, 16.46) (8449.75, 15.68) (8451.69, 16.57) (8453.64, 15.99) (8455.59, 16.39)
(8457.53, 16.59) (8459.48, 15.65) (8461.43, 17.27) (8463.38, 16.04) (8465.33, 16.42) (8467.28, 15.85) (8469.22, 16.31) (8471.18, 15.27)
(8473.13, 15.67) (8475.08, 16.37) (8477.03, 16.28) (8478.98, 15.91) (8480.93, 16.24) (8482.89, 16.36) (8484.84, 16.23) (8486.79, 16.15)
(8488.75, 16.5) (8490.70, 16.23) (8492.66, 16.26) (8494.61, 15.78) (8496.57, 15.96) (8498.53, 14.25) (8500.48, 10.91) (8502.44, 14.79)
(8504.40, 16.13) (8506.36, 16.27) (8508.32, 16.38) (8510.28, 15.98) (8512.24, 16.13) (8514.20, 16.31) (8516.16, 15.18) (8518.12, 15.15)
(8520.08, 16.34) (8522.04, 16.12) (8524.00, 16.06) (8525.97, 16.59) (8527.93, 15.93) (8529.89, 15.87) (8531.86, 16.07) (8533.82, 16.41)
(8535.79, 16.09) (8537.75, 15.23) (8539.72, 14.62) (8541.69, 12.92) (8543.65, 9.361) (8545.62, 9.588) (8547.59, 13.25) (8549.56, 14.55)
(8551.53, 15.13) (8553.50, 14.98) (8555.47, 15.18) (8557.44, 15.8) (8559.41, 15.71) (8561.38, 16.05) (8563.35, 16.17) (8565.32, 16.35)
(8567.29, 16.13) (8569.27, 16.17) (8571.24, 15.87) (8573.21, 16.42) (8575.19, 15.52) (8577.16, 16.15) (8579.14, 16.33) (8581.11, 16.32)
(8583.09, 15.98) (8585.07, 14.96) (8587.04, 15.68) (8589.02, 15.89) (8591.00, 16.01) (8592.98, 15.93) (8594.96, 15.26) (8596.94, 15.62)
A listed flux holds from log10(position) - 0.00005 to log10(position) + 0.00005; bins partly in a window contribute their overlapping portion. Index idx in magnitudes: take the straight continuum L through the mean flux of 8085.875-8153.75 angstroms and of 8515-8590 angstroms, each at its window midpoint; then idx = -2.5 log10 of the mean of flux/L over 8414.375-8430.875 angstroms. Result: -0.04 mag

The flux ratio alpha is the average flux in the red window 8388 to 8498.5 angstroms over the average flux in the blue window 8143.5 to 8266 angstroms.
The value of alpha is 1.0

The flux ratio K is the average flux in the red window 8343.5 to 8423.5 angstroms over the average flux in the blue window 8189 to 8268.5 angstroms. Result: 0.98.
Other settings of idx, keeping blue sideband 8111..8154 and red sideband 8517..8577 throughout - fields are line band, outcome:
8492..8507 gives 0.032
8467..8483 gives -0.032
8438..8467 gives -0.040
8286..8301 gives -0.017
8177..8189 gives 0.027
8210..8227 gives 0.026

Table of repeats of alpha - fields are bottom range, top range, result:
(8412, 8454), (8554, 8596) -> 0.97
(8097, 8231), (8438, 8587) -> 0.92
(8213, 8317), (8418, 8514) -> 0.96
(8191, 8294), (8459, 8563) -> 0.92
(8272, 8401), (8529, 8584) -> 0.92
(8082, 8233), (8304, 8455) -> 0.96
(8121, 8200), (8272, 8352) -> 0.97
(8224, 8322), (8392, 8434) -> 0.98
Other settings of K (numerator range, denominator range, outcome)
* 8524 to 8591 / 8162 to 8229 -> 0.91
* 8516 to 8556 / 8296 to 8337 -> 0.90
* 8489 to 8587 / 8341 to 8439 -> 0.94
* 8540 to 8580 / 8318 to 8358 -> 0.91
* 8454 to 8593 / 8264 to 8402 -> 0.95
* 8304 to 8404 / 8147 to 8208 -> 0.97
